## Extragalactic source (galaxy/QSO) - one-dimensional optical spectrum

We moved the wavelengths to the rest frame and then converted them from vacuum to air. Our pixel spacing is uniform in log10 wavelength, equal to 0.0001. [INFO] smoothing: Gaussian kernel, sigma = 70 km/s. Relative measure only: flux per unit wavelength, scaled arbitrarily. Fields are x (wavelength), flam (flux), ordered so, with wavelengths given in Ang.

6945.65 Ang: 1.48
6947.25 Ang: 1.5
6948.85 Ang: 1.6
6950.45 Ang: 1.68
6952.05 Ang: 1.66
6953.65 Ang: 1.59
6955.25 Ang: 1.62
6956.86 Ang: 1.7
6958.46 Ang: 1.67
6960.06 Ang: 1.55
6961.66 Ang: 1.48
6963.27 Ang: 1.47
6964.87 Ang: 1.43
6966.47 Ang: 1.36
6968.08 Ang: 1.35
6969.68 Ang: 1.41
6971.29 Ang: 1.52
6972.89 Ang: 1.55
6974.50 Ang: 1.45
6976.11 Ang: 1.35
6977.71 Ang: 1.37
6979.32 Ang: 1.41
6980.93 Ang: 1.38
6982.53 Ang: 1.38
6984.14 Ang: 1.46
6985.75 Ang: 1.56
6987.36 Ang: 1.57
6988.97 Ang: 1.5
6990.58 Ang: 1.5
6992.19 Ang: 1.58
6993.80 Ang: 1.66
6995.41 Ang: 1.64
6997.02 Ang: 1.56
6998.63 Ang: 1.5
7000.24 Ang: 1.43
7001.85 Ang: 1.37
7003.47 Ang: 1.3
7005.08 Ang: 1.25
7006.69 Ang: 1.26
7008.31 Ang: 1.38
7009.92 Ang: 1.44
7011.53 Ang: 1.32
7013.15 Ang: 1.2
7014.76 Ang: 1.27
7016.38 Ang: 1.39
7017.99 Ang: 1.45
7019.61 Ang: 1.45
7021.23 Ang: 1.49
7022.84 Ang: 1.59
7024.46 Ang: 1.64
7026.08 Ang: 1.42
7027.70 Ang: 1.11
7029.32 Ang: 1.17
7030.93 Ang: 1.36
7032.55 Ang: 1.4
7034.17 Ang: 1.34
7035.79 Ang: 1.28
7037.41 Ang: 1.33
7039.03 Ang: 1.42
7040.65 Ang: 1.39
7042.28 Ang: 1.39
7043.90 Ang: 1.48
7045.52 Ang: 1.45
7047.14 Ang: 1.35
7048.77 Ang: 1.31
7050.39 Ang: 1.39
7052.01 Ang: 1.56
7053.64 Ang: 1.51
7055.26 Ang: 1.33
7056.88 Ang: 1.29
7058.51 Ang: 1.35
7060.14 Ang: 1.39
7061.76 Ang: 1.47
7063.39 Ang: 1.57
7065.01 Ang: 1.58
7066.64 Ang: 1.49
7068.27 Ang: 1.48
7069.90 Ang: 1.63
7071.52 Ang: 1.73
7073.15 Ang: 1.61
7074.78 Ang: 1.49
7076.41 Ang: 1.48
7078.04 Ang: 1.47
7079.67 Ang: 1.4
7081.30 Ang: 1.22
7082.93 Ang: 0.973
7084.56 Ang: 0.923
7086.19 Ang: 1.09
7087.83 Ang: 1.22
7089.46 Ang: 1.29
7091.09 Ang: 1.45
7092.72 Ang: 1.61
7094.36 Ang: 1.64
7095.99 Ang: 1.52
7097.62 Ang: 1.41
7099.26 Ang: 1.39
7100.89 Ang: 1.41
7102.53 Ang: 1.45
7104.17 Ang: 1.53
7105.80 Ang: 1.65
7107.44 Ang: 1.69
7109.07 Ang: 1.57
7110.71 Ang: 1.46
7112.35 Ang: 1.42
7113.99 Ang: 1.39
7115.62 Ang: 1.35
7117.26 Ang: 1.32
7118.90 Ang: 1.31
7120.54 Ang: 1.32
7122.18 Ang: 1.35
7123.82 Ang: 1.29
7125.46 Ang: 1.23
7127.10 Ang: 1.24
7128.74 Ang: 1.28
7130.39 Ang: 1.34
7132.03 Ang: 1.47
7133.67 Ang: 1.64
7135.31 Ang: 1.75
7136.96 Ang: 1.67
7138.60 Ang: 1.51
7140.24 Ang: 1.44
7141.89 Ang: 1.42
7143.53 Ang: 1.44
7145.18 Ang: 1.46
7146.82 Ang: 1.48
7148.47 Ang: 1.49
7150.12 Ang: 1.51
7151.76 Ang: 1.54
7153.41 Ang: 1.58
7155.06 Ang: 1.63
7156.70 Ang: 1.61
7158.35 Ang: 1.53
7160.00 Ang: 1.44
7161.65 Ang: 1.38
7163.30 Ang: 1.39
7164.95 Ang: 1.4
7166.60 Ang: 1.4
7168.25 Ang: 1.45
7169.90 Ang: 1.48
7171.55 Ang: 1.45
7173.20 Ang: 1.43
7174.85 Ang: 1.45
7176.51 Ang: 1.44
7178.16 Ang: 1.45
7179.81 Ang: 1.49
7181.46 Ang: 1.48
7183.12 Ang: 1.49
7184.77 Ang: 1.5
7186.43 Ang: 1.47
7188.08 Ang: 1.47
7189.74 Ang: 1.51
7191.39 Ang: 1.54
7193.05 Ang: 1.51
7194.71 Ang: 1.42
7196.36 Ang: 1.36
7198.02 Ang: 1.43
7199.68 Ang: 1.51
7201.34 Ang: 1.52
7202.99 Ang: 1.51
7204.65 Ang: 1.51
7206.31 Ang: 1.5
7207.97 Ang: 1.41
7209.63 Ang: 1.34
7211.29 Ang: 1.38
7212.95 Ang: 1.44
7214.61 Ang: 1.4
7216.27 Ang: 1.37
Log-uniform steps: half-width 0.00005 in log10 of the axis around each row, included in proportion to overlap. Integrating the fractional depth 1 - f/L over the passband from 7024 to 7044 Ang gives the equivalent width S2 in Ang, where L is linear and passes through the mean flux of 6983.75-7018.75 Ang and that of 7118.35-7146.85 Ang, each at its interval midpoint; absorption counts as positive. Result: 1.1 Ang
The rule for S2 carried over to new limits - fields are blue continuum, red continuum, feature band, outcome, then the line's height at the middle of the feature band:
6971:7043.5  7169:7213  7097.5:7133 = 1.0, 1.44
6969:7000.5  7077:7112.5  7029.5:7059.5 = 1.3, 1.44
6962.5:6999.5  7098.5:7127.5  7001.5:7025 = 1.2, 1.46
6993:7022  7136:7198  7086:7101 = 0.3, 1.45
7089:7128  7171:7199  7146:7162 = -0.8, 1.45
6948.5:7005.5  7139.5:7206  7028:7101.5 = 4.4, 1.49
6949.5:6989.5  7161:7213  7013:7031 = 1.2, 1.49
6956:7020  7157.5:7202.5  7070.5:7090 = 1.7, 1.45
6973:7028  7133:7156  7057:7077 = -0.4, 1.48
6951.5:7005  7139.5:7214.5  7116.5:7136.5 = 1.2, 1.47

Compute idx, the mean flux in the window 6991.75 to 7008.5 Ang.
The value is 1.45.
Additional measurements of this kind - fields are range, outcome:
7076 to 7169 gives 1.43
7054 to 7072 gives 1.48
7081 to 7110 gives 1.39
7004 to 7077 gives 1.41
